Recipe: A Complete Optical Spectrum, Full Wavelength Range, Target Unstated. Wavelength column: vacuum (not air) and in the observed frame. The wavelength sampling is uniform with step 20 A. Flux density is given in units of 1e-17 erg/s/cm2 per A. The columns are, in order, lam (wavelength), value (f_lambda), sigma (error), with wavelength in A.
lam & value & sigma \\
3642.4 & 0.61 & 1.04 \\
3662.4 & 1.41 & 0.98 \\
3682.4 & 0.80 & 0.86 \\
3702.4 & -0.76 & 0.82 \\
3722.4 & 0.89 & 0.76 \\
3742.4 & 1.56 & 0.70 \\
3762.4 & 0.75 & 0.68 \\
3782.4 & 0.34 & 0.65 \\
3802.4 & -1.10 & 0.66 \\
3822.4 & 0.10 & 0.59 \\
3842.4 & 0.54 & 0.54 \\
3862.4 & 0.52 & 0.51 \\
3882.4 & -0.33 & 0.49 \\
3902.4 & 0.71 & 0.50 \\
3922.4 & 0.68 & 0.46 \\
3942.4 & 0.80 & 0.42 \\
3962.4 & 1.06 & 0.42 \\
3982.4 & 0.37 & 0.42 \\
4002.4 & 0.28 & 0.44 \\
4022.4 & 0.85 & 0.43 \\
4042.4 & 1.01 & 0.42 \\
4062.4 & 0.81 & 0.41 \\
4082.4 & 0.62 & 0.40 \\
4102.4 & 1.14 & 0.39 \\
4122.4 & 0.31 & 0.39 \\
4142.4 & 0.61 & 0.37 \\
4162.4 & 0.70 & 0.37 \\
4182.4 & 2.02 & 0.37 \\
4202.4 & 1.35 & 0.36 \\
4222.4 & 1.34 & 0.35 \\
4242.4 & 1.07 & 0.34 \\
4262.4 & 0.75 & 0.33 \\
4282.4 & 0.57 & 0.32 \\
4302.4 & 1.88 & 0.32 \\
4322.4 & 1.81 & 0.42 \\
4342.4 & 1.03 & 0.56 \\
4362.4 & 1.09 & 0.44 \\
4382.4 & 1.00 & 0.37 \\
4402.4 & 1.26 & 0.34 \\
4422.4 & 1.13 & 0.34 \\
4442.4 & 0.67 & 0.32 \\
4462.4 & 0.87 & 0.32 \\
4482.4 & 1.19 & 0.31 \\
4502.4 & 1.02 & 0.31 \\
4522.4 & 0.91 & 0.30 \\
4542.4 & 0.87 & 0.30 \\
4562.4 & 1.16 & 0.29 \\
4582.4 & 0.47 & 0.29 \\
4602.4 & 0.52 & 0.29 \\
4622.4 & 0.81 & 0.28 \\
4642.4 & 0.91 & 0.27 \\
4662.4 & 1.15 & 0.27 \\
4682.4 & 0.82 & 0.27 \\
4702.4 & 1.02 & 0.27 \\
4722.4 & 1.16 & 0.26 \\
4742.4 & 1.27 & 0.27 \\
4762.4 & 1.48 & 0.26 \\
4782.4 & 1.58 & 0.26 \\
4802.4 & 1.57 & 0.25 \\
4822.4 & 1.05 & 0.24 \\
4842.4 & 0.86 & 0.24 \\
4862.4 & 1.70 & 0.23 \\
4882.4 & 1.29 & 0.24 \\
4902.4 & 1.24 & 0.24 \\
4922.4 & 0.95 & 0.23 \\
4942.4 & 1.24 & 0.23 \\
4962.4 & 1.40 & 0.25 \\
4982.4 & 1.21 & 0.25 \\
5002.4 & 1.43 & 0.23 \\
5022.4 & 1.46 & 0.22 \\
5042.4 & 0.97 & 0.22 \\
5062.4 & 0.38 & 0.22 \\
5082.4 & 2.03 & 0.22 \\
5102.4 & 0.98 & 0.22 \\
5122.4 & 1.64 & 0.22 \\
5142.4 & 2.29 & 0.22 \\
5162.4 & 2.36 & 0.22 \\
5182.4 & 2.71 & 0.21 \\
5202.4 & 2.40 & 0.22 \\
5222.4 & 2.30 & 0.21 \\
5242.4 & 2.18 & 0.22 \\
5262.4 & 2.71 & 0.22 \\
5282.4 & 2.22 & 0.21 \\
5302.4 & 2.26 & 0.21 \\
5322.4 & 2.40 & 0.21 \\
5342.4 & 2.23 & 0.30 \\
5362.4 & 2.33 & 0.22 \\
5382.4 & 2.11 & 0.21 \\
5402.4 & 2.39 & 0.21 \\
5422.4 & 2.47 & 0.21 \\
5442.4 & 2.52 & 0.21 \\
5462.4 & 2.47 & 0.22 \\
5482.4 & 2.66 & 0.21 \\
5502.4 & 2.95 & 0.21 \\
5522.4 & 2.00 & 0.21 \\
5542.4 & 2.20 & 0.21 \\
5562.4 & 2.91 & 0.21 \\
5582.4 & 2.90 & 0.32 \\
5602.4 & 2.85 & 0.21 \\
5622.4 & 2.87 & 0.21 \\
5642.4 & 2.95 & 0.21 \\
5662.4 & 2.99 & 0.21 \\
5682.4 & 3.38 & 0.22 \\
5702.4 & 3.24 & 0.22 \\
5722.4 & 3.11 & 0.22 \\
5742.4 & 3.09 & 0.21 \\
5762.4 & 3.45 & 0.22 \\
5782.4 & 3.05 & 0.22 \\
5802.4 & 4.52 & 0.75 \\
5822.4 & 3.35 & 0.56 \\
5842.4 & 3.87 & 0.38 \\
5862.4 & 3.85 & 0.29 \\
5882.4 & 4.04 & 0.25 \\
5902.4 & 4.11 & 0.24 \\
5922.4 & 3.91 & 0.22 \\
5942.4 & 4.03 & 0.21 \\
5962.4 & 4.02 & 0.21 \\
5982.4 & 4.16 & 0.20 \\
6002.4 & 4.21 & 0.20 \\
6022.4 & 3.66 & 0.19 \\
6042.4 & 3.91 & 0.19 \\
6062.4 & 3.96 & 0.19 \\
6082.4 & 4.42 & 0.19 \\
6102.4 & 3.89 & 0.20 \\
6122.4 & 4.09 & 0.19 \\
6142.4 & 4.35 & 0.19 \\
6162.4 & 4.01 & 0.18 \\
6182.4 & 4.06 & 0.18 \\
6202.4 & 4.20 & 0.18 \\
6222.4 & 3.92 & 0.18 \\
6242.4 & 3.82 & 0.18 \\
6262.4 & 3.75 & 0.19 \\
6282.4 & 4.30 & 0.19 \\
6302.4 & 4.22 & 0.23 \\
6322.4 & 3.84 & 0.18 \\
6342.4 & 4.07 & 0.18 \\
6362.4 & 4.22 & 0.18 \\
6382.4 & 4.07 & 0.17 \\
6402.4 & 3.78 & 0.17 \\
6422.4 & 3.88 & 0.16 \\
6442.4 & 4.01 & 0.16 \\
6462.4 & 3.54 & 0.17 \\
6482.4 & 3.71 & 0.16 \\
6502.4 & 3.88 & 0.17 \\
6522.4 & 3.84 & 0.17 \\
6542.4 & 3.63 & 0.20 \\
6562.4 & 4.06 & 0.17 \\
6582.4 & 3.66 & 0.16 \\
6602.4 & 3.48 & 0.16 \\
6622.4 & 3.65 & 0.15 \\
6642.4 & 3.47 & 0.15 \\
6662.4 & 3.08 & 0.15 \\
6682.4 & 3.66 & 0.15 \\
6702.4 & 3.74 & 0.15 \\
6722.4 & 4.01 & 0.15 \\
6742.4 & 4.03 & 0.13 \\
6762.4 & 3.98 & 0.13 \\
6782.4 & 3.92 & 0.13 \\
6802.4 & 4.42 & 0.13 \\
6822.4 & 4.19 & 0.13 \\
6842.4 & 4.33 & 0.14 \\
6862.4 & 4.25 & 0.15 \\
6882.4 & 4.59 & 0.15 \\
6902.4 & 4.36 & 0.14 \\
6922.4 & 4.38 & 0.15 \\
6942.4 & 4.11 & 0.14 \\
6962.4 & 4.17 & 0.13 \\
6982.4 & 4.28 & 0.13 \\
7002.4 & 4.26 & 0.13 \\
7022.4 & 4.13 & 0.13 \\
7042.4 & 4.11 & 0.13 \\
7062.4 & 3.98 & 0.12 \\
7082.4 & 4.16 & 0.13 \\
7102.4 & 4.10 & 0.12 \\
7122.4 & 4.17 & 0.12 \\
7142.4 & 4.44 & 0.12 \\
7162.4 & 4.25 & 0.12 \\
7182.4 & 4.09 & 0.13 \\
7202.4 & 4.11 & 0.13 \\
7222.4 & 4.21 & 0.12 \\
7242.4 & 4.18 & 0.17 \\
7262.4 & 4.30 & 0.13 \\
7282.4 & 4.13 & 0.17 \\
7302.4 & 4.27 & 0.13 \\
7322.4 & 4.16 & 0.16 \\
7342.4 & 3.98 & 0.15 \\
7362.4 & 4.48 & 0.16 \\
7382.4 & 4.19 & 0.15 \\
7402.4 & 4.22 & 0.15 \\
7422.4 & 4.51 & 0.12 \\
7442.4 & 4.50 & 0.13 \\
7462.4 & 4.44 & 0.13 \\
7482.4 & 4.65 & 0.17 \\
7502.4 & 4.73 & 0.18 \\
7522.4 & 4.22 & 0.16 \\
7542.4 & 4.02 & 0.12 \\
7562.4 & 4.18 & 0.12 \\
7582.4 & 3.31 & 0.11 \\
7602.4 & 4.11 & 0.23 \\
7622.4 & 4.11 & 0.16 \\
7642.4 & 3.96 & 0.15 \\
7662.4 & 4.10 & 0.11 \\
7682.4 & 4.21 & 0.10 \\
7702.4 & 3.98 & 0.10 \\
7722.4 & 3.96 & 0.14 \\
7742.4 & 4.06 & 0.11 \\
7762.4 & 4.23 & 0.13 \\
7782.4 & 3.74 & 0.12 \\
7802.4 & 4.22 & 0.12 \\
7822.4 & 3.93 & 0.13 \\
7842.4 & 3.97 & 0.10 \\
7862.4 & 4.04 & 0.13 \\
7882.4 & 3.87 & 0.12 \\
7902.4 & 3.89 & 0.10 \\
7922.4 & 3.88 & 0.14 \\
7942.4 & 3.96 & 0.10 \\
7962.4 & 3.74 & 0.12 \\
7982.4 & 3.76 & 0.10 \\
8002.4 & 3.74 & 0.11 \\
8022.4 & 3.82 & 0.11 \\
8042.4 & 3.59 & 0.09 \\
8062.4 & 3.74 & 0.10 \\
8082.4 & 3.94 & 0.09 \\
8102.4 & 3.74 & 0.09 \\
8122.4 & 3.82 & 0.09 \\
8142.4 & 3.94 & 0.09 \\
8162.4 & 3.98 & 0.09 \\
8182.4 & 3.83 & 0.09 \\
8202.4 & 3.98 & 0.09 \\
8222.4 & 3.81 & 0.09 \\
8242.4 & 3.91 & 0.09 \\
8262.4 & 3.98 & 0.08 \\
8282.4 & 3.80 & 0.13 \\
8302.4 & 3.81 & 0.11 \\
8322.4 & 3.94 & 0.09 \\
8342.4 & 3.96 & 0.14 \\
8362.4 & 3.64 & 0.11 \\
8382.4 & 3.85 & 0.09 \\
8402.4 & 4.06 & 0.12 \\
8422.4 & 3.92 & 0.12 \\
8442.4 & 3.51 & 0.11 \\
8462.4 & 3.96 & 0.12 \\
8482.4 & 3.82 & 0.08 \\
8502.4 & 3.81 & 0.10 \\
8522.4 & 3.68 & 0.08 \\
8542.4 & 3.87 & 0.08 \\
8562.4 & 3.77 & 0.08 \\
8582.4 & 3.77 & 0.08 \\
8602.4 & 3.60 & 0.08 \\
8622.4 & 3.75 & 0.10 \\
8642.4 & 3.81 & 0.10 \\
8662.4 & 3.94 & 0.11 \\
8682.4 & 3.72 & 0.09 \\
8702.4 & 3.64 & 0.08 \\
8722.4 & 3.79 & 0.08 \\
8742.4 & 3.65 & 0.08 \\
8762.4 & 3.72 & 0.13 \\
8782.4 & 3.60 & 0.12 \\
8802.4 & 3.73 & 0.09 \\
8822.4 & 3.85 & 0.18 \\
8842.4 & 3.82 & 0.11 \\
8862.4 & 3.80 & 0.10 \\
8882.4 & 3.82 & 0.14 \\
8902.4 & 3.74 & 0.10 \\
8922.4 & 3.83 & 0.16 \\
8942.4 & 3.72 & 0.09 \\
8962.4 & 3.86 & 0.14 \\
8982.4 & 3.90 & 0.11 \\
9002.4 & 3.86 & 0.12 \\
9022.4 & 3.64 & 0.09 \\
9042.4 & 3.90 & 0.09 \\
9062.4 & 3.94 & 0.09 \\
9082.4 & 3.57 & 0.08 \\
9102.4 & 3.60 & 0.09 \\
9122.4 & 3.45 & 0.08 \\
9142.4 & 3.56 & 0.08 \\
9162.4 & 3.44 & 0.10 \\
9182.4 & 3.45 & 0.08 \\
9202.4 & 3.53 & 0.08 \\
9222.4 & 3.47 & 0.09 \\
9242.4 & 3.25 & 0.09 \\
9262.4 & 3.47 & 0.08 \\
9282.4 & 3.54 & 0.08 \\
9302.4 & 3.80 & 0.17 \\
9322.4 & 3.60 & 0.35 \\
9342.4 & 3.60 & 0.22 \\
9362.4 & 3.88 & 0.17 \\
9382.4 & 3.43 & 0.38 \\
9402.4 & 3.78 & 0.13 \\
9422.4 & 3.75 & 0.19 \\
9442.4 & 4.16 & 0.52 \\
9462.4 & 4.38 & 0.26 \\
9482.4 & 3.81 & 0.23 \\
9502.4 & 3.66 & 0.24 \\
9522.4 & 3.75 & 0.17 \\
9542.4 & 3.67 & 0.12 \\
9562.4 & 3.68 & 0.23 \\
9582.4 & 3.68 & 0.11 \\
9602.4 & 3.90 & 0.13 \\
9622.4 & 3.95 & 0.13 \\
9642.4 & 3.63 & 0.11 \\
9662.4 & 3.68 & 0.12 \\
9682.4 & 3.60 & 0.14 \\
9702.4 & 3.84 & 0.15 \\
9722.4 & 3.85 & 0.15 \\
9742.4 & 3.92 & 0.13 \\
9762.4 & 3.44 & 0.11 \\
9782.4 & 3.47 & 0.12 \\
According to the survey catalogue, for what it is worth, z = 0.286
